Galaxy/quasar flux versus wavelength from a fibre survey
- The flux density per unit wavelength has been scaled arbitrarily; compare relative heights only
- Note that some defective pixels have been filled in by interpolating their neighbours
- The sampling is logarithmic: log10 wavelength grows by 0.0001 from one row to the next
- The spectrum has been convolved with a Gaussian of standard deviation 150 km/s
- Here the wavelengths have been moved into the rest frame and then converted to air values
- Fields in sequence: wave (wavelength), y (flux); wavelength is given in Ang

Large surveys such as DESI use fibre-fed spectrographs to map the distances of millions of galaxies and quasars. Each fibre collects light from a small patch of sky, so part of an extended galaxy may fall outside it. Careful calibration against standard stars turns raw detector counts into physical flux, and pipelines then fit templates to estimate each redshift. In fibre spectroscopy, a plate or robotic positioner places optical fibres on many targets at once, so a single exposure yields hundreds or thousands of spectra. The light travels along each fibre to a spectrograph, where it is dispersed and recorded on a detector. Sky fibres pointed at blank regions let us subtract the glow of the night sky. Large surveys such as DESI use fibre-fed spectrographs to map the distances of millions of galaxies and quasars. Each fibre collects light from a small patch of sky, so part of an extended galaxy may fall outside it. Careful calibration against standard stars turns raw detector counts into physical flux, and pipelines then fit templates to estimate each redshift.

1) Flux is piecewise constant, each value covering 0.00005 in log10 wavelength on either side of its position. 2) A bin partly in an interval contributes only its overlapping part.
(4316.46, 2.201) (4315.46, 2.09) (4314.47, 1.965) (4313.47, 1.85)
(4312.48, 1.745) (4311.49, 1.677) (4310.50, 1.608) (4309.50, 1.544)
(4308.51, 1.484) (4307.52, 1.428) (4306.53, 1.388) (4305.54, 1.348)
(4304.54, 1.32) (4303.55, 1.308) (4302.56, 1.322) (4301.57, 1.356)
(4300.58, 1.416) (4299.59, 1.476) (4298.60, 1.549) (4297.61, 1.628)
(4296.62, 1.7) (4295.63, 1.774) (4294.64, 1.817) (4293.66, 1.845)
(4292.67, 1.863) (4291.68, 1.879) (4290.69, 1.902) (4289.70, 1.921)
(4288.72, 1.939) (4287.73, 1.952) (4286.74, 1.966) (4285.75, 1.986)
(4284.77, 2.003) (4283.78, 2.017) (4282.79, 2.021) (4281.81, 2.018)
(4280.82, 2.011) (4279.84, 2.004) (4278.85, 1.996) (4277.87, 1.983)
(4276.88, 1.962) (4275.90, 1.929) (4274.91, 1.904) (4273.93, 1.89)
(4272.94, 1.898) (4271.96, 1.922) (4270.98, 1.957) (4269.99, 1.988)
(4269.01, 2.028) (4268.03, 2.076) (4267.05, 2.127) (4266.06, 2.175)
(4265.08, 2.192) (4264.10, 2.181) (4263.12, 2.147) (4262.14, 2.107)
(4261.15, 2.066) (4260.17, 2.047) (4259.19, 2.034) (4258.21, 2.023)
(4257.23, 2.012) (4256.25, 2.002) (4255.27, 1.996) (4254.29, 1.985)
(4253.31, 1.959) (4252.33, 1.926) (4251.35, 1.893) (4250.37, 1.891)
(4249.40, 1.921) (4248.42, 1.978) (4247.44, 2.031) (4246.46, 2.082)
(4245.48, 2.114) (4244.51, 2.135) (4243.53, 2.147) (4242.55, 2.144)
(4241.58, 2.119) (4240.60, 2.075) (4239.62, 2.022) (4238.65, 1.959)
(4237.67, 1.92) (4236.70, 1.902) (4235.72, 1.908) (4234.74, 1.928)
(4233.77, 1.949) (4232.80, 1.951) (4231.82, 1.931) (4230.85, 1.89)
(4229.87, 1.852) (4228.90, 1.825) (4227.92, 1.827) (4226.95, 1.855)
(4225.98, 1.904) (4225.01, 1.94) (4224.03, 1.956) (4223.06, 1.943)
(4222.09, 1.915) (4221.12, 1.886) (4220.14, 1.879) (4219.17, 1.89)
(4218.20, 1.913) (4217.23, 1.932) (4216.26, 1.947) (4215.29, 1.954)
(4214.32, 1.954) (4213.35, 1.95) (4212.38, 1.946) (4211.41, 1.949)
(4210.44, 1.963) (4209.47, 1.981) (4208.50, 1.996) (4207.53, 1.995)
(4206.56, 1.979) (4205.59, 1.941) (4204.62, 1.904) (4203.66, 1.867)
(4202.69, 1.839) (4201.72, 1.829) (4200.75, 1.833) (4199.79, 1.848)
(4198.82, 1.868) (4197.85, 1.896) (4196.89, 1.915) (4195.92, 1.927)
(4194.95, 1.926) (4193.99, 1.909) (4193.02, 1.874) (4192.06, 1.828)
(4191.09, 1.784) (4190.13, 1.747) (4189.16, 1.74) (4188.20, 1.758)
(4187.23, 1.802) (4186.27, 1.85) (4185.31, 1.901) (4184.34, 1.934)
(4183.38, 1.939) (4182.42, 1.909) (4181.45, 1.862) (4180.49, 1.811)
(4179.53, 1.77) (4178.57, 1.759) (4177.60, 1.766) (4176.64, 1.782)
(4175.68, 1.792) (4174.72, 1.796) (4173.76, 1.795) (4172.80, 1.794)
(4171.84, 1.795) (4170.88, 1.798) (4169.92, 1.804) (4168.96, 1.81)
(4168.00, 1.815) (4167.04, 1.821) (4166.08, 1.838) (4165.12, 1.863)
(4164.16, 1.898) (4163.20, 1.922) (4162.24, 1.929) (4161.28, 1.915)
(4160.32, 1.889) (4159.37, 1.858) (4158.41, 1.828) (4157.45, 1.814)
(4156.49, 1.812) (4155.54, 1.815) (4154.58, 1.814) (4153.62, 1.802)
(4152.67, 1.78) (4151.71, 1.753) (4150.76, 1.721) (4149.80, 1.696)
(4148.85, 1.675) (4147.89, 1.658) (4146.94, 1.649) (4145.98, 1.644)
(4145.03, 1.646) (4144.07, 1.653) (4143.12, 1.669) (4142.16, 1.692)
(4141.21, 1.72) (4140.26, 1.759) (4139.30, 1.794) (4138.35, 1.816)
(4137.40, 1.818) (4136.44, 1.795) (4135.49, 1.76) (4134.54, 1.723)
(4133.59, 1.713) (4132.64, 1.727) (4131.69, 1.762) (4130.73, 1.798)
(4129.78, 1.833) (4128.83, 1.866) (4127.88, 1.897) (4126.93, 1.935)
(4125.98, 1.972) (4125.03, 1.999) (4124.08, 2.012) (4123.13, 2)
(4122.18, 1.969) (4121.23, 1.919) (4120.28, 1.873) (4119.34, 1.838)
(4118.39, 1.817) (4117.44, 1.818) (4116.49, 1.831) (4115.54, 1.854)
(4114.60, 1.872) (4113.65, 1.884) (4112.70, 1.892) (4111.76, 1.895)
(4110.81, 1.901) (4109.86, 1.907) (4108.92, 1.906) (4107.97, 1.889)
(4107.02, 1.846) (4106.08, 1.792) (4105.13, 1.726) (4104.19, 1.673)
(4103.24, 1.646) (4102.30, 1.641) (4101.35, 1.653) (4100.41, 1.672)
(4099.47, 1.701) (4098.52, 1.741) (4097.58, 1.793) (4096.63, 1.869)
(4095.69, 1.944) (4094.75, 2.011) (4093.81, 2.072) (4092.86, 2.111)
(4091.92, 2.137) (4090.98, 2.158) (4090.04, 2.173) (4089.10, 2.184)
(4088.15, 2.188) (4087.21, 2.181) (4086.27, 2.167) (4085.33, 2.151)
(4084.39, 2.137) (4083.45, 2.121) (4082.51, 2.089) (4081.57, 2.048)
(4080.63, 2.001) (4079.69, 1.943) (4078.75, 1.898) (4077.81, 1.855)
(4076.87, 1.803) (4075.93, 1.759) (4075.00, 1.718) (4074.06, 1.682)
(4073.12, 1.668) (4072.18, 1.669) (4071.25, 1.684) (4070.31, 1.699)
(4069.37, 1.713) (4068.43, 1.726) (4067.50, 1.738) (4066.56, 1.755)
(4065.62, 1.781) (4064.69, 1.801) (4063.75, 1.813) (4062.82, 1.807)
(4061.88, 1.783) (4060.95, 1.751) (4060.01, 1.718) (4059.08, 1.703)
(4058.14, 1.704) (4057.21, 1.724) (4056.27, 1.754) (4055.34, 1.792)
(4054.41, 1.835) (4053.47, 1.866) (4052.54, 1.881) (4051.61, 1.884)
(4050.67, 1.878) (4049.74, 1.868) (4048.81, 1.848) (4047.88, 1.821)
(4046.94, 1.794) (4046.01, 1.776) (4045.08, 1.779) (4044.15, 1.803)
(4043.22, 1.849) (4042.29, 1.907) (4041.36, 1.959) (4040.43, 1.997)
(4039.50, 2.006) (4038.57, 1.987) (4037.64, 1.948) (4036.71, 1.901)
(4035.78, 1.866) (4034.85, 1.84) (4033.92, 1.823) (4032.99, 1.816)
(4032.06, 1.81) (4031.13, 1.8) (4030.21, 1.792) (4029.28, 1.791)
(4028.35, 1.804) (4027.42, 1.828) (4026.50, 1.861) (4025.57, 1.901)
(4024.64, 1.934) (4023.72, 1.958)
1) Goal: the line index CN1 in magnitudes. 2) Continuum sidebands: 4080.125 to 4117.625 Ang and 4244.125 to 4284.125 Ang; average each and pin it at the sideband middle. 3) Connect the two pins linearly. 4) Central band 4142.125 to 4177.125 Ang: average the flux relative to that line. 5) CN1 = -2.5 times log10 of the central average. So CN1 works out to 0.10 mag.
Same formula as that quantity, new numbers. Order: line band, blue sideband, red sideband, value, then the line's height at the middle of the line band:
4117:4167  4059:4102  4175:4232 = 0.04 mag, 1.88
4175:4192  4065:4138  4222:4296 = 0.06 mag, 1.93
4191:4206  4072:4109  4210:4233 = 0.02 mag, 1.91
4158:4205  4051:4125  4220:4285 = 0.05 mag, 1.94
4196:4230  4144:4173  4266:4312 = -0.07 mag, 1.79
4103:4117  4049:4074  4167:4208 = -0.02 mag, 1.8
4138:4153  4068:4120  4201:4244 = 0.12 mag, 1.91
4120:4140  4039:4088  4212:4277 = 0.03 mag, 1.9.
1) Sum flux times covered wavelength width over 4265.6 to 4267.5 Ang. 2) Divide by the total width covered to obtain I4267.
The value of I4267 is 2.14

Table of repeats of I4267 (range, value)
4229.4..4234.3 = 1.92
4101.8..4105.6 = 1.67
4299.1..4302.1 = 1.42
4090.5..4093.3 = 2.14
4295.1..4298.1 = 1.7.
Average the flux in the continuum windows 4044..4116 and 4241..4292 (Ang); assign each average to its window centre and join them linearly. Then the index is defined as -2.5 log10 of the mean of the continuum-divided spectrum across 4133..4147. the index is 0.11 mag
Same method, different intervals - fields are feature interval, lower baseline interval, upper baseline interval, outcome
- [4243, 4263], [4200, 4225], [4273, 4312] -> -0.10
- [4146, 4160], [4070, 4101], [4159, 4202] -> 0.07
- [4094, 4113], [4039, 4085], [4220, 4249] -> 0.03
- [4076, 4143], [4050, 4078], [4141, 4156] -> -0.09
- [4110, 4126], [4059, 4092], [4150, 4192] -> -0.02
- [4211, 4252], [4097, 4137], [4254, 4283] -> 0.01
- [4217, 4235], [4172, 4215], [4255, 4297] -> 0.01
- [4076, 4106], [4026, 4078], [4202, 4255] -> -0.06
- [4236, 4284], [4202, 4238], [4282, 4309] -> -0.12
